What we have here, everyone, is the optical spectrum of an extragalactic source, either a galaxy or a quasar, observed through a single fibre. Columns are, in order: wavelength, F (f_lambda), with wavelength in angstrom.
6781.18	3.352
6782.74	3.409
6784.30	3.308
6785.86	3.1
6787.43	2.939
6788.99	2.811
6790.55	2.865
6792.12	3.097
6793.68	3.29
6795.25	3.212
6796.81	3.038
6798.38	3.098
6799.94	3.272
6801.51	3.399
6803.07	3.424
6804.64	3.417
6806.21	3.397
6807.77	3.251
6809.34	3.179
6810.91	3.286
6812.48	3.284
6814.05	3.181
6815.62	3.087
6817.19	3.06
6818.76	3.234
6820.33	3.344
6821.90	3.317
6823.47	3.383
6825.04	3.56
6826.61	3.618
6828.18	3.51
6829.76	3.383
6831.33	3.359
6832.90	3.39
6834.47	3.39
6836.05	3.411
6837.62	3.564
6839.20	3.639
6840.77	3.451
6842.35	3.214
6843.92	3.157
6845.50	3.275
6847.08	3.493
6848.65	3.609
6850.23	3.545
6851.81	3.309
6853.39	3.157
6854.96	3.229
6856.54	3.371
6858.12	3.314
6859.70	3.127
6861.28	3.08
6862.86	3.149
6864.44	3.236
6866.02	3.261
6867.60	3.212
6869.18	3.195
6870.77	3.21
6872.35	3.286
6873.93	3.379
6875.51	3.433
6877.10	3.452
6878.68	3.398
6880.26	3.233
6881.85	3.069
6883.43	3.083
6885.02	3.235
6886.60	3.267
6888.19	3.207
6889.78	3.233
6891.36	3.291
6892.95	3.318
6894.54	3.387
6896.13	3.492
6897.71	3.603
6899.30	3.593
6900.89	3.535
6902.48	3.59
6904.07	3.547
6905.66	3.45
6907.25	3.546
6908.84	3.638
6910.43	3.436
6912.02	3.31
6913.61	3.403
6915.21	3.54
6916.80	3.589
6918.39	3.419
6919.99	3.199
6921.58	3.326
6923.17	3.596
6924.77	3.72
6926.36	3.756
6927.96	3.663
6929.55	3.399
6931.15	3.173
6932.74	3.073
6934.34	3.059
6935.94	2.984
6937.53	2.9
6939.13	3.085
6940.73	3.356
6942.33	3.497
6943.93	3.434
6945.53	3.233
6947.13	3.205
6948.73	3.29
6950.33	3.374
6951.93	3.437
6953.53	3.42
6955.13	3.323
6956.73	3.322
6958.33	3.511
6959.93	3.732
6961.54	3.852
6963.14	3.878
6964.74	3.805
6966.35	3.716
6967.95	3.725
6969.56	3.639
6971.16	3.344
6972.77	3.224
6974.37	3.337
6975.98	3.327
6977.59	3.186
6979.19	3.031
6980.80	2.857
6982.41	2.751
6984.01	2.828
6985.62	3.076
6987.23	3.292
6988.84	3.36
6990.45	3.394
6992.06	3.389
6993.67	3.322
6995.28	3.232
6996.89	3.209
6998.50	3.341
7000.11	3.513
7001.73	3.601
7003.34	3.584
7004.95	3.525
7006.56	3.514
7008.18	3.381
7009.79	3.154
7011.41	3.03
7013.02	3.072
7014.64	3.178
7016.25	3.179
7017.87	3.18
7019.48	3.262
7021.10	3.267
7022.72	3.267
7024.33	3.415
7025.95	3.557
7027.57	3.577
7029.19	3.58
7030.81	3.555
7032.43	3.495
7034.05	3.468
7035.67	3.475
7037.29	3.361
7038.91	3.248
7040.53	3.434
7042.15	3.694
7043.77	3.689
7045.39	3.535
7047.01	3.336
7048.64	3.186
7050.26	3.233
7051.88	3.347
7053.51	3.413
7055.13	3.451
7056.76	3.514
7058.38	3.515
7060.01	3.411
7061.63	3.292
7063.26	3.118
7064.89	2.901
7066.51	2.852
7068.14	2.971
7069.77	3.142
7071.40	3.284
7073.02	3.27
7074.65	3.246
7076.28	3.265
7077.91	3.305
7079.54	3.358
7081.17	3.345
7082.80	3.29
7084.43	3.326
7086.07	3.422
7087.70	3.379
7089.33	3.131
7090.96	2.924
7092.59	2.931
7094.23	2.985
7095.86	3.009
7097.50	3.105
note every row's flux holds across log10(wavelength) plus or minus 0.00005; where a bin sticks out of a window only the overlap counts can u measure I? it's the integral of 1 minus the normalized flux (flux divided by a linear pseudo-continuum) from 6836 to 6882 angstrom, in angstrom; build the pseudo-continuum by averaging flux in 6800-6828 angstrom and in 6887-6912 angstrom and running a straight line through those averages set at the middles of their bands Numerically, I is 1.0 angstrom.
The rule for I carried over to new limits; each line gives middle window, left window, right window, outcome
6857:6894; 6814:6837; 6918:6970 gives 1.5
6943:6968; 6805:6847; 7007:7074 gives -1.3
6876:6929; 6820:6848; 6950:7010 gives -0.4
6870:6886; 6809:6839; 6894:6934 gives 0.7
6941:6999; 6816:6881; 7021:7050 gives 0.9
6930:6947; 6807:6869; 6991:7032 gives 0.8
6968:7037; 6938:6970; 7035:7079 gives 1.8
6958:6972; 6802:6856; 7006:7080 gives -1.5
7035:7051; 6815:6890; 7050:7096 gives -0.9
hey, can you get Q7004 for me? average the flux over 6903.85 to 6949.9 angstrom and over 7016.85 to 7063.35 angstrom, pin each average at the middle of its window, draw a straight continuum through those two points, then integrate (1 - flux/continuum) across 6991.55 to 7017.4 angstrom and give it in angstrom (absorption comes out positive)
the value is 0.6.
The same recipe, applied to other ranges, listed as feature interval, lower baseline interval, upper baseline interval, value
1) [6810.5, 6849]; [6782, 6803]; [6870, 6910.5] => -1.5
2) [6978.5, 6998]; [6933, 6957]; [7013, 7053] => 1.0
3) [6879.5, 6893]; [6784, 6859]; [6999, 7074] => 0.4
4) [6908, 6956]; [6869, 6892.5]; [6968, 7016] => -1.4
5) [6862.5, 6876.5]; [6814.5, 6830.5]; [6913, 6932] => 0.6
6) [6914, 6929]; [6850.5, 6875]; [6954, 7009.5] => -1.0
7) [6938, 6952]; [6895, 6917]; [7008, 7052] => 0.6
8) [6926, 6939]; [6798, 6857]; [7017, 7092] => 0.5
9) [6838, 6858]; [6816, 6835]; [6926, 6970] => 0.1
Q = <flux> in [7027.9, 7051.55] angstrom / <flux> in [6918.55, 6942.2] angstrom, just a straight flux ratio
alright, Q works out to 1.0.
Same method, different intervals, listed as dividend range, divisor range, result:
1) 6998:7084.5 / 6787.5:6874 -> 1.02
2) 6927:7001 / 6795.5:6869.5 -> 1.00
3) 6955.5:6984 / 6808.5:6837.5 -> 1.02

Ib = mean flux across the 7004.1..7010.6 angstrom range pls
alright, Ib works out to 3.4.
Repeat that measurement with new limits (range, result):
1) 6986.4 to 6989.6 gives 3.32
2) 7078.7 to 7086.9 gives 3.35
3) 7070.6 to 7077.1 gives 3.27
